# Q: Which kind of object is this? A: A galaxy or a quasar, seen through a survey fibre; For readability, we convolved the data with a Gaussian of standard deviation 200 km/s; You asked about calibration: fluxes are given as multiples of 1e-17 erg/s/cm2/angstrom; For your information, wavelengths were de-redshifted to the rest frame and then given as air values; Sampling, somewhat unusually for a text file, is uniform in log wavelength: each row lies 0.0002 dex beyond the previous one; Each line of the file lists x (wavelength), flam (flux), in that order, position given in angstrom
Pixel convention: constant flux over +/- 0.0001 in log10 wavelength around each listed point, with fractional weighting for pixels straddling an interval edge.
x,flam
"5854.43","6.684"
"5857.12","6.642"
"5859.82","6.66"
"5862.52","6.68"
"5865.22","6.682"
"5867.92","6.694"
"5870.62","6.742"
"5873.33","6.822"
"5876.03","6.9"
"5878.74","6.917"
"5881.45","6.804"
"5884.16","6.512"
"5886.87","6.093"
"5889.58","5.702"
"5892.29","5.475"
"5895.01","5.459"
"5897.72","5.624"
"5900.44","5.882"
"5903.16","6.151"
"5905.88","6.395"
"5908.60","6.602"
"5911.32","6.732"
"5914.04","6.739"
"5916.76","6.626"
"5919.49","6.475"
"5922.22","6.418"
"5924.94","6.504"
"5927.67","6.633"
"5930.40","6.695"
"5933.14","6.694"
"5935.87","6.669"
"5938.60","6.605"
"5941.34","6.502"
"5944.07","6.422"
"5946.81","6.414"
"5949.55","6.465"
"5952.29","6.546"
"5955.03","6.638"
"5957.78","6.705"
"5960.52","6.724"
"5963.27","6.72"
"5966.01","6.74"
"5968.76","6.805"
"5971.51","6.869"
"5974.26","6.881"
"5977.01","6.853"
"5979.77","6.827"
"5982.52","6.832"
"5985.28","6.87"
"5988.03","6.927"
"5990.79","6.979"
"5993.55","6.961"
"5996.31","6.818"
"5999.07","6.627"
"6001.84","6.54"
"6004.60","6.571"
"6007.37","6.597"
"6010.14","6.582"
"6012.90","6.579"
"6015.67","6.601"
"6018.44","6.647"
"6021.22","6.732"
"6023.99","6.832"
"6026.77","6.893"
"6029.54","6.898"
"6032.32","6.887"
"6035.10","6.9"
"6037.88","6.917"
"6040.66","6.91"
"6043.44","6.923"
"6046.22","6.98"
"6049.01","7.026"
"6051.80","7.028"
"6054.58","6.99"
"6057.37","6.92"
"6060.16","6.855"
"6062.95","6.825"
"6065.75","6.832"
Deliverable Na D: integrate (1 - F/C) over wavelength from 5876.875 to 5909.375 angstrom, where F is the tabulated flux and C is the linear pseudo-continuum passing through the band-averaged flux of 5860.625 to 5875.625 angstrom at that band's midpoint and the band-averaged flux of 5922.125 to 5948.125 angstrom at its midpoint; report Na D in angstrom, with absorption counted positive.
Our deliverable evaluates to 2.6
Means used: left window 6.73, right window 6.56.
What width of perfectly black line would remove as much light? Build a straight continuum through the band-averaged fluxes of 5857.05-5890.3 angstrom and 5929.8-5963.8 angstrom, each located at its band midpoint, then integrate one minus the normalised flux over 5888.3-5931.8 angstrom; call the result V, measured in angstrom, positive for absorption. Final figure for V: 2.3 angstrom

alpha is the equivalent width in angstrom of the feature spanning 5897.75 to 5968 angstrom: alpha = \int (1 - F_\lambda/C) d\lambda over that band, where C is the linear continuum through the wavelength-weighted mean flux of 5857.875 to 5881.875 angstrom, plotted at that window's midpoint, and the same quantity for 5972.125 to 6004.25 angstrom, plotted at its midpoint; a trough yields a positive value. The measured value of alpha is 2.7 angstrom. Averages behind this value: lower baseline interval 6.76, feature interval 6.53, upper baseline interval 6.82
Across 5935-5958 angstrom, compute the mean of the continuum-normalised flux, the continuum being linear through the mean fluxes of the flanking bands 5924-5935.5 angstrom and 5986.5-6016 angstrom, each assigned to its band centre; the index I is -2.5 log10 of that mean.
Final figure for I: 0.019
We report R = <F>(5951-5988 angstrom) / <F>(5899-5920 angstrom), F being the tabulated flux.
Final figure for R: 1.1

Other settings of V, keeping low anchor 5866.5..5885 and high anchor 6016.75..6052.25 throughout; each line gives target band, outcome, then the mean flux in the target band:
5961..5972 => 0.1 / 6.77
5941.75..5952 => 0.6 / 6.45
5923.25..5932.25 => 0.3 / 6.61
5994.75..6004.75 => 0.3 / 6.65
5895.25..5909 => 1.5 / 6.04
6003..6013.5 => 0.4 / 6.59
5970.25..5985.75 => 0.0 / 6.85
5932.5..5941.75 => 0.3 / 6.63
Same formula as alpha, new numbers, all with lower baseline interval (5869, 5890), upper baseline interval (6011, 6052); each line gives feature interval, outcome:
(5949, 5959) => 0.2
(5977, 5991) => -0.2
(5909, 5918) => 0.0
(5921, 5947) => 0.5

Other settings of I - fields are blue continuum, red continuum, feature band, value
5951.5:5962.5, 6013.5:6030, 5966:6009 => -0.015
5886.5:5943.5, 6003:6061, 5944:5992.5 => -0.031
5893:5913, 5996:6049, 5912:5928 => -0.063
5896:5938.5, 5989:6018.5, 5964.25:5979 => -0.037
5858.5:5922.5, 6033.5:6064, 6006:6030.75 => 0.021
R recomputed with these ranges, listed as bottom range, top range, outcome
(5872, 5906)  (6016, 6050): 1.11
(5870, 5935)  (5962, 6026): 1.06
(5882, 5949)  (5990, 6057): 1.07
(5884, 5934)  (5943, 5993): 1.07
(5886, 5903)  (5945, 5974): 1.16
